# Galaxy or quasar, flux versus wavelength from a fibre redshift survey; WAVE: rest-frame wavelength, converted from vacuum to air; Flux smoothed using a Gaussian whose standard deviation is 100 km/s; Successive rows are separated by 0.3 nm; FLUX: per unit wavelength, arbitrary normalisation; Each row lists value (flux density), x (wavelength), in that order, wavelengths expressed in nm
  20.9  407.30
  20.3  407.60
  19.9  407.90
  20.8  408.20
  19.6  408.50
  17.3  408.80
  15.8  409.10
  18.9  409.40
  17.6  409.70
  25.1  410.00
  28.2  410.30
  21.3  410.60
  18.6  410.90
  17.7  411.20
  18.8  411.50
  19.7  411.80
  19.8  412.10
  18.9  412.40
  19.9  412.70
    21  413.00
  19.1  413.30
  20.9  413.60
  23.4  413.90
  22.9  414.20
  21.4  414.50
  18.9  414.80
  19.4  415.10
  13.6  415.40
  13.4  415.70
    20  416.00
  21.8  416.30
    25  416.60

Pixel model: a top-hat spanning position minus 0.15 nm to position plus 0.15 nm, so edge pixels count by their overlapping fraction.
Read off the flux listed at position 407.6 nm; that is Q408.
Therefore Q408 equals 20.3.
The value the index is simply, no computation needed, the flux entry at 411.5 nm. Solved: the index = 18.8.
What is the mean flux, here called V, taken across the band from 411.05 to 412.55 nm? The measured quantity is 19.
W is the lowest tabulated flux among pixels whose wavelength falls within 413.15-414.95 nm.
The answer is 18.9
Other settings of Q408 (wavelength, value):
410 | 25.1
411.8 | 19.7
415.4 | 13.6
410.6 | 21.3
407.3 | 20.9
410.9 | 18.6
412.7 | 19.9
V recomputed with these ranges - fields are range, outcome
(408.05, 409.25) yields 18.4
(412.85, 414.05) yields 21.1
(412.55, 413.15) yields 20.4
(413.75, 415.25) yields 21.2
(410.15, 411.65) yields 20.9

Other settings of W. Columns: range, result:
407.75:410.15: 15.8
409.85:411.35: 17.7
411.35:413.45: 18.8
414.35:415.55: 13.6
